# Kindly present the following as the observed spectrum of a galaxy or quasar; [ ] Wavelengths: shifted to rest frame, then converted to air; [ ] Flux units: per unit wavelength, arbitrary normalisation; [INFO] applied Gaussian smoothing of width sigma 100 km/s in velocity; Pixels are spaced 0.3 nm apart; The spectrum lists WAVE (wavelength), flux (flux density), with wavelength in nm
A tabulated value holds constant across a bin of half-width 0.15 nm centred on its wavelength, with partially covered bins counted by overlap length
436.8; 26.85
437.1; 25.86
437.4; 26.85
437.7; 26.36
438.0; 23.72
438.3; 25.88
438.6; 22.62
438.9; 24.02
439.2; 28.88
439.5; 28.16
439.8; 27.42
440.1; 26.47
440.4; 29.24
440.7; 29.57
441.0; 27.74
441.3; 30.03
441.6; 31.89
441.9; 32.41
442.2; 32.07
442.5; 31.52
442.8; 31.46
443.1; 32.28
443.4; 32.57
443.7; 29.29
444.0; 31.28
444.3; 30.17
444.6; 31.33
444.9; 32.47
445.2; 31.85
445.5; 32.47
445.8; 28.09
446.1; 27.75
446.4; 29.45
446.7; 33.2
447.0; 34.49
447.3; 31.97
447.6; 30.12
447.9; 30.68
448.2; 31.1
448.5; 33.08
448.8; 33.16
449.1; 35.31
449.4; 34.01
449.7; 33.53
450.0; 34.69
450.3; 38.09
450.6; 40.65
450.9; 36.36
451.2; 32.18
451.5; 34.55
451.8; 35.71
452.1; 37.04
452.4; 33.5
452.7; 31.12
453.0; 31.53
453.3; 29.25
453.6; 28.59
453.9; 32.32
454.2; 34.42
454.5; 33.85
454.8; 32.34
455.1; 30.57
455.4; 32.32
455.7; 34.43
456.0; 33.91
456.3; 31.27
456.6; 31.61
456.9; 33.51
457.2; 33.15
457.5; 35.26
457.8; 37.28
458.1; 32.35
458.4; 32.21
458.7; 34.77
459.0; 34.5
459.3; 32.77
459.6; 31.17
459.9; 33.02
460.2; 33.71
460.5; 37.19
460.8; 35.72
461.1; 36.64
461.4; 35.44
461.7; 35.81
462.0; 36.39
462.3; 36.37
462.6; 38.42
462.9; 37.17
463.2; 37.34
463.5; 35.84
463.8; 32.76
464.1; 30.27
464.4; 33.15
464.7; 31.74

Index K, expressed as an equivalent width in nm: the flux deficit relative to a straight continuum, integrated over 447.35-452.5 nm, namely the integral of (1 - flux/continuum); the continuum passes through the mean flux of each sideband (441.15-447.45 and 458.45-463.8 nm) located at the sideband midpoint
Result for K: -0.26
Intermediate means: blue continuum 31.3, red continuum 35.3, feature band 34.3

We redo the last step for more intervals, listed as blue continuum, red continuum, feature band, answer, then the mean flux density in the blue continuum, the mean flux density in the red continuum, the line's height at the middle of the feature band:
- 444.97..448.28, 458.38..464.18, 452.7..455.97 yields 0.112 nm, 31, 35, 33.1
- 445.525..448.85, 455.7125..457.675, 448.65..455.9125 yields -0.328 nm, 31.2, 33.3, 32.3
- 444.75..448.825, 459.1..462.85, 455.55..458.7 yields 0.060 nm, 31.4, 35.3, 34.2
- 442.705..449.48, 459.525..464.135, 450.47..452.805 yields -0.158 nm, 31.6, 35.4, 32.9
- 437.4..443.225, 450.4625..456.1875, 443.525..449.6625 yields -0.153 nm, 28.5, 33.4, 30.8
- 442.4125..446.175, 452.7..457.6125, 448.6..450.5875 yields -0.219 nm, 31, 32.3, 31.7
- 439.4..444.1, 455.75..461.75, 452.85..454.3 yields 0.078 nm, 30.2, 34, 32.9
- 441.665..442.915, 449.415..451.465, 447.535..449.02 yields 0.120 nm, 31.9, 35.7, 34.7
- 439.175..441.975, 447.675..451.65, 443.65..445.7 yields 0.012 nm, 29.1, 34.3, 31.5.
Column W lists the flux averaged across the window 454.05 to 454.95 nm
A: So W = 33.5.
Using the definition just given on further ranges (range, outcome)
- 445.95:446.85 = 30.1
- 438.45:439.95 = 26.2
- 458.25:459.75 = 33.1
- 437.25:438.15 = 25.6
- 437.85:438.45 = 24.8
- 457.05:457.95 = 35.2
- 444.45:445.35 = 31.9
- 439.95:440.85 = 28.4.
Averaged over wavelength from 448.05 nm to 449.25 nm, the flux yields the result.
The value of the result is 33.2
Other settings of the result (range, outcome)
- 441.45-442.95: 31.9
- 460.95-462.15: 36.1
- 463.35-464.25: 33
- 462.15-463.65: 37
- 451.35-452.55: 35.2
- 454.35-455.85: 32.7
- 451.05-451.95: 34.1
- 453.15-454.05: 30.1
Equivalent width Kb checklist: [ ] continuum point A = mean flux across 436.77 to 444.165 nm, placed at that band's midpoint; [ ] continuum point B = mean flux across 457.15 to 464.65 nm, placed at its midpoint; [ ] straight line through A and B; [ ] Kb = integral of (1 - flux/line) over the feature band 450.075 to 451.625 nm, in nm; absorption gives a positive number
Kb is -0.225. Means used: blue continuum 28.6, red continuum 34.7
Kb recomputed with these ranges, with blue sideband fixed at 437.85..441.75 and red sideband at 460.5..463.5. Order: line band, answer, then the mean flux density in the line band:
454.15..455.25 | 0.03 nm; 32.6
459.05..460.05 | 0.08 nm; 32.5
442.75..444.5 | -0.13 nm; 31.2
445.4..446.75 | 0.00 nm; 29.9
